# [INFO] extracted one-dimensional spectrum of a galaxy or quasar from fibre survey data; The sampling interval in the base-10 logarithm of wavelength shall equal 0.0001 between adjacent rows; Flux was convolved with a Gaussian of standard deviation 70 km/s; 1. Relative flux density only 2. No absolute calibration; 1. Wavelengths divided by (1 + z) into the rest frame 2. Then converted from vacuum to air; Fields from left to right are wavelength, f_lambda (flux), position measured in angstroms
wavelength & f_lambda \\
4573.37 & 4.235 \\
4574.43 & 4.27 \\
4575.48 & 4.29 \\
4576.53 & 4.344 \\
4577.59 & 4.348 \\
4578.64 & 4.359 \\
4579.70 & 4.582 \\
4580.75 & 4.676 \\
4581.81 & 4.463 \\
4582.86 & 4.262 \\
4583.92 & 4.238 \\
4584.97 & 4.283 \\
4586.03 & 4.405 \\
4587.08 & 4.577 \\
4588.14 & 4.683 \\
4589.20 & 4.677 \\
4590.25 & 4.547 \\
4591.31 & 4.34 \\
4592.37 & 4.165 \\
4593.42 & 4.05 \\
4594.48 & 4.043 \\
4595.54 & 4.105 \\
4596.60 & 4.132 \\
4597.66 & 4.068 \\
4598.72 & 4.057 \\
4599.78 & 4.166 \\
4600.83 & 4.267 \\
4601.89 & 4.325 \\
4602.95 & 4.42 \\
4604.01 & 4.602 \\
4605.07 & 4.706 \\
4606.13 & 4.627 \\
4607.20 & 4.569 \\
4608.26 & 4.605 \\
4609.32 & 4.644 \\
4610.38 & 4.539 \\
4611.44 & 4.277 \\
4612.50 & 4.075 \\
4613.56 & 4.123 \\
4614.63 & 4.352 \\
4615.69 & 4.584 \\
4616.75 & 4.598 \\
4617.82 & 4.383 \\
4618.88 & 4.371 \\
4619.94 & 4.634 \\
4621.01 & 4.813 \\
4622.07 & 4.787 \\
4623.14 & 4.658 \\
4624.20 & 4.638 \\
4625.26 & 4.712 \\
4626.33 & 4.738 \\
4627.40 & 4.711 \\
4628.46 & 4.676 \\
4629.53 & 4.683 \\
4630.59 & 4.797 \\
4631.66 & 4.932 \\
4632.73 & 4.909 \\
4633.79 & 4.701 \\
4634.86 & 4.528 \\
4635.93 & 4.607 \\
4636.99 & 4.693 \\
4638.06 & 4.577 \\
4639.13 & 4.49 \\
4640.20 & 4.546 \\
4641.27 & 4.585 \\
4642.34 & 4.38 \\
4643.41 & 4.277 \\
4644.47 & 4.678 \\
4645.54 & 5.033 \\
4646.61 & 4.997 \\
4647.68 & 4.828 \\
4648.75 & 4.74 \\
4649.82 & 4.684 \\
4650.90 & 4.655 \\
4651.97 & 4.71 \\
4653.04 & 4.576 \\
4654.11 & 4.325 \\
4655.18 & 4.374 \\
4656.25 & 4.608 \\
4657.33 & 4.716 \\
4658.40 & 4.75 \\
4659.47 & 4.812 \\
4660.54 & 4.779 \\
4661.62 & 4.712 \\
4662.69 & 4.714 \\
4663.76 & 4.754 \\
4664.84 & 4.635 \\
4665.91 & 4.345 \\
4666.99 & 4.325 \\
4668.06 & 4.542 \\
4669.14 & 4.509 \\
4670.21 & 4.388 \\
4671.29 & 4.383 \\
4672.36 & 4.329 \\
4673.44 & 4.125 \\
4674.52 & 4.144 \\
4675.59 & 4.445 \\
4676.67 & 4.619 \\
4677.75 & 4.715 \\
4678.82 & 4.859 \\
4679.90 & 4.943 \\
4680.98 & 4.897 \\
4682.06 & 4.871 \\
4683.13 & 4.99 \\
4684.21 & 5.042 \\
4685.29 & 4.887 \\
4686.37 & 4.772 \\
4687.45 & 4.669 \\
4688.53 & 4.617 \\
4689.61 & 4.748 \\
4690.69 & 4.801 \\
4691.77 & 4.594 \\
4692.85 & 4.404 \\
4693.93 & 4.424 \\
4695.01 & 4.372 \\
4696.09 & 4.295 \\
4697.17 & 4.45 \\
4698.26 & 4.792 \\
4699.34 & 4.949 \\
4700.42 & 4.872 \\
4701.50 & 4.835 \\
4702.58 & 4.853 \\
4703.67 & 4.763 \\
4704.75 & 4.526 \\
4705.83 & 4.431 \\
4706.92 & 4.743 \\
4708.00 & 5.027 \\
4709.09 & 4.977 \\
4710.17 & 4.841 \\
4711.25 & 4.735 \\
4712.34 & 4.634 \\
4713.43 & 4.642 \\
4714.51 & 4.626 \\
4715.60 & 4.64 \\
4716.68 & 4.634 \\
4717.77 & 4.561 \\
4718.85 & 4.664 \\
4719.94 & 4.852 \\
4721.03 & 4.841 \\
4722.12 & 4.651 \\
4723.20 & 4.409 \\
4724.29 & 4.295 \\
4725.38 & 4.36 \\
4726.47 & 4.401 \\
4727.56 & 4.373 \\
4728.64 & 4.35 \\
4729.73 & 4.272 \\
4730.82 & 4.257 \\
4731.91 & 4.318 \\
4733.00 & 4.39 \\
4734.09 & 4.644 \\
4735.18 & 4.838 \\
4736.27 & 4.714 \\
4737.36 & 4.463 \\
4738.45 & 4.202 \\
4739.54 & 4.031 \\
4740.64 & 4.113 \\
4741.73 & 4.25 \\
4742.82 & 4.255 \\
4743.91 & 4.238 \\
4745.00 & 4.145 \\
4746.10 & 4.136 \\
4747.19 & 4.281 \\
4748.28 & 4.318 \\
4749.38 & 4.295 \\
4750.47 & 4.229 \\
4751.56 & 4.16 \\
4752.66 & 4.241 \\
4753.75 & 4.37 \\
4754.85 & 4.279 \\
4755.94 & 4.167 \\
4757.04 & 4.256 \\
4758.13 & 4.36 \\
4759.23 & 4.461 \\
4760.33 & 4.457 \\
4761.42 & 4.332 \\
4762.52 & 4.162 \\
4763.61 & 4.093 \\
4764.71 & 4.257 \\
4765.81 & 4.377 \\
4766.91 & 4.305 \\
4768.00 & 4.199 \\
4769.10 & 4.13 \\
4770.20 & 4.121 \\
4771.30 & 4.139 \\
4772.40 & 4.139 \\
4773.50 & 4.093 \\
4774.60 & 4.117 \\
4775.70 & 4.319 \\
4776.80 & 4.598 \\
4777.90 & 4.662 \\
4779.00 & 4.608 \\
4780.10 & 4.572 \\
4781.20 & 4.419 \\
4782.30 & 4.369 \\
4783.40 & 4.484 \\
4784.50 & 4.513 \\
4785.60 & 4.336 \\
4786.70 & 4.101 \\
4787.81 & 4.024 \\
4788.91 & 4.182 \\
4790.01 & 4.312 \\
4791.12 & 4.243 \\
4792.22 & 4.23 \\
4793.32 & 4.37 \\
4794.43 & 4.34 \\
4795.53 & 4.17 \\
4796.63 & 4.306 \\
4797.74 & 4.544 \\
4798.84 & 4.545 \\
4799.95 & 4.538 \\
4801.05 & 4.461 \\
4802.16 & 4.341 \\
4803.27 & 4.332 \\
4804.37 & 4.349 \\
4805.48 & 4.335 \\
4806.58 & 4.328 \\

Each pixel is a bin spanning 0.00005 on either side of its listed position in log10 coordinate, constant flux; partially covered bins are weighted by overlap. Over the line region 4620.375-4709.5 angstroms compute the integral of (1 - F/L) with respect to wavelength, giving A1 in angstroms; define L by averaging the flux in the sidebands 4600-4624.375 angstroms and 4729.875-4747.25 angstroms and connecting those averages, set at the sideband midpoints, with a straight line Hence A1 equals -4.7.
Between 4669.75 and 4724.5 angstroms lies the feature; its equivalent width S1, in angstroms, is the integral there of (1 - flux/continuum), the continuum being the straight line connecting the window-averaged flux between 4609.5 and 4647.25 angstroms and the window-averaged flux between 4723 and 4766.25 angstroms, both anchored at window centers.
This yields -2.8 angstroms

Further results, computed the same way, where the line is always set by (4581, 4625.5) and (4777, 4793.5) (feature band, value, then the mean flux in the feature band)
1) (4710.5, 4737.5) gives -0.99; 4.55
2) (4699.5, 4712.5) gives -1.15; 4.78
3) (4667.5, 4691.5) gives -1.37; 4.65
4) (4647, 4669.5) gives -1.14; 4.63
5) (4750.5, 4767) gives 0.35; 4.28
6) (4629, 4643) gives -0.75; 4.64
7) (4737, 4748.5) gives 0.43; 4.21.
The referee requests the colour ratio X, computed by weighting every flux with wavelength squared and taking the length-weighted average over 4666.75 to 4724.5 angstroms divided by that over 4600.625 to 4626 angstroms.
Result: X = 1.07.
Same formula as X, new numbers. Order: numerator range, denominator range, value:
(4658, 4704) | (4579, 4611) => 1.10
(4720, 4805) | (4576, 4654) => 1.02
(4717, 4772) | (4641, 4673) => 0.98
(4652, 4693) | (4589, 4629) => 1.07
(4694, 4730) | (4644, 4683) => 1.02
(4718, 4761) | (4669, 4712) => 0.96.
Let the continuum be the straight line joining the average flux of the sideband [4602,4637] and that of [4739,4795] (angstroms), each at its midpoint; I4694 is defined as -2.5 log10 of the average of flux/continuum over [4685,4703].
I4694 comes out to -0.05 mag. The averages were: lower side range 4.59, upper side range 4.28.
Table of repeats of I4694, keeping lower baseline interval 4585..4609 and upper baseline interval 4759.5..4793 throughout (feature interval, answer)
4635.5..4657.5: -0.07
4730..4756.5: 0.00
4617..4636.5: -0.08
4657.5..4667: -0.08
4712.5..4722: -0.09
